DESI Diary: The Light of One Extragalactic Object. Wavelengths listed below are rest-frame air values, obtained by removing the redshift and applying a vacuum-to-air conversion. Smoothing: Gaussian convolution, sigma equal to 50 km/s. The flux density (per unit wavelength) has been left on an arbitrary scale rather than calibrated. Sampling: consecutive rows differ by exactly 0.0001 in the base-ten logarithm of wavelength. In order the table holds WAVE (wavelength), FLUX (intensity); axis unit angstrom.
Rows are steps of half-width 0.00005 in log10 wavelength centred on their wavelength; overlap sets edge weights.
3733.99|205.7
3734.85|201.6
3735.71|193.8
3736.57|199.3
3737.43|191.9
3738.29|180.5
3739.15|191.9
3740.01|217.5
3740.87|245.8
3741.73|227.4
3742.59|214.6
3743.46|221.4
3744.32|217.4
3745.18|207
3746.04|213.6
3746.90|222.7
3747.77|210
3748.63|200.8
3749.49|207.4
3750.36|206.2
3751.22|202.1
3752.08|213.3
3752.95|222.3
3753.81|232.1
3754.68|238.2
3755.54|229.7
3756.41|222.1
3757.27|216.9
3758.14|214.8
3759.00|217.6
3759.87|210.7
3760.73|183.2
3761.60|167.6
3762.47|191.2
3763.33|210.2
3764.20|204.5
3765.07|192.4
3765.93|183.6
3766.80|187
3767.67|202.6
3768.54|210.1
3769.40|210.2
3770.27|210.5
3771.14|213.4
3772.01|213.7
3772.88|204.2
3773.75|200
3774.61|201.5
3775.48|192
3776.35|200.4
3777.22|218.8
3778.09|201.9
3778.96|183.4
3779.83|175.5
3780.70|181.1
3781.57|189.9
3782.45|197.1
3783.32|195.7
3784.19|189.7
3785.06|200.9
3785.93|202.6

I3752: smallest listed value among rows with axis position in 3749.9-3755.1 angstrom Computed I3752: 202.1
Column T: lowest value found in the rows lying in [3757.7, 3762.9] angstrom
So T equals 167.6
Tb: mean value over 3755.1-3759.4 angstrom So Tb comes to 221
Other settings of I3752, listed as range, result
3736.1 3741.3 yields 180.5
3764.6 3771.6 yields 183.6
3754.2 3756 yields 229.7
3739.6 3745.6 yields 207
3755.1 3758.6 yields 214.8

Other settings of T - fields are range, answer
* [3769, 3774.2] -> 200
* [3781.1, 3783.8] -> 189.9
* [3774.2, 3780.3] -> 175.5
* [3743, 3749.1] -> 200.8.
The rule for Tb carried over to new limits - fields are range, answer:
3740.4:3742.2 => 236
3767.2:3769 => 206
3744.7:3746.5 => 212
